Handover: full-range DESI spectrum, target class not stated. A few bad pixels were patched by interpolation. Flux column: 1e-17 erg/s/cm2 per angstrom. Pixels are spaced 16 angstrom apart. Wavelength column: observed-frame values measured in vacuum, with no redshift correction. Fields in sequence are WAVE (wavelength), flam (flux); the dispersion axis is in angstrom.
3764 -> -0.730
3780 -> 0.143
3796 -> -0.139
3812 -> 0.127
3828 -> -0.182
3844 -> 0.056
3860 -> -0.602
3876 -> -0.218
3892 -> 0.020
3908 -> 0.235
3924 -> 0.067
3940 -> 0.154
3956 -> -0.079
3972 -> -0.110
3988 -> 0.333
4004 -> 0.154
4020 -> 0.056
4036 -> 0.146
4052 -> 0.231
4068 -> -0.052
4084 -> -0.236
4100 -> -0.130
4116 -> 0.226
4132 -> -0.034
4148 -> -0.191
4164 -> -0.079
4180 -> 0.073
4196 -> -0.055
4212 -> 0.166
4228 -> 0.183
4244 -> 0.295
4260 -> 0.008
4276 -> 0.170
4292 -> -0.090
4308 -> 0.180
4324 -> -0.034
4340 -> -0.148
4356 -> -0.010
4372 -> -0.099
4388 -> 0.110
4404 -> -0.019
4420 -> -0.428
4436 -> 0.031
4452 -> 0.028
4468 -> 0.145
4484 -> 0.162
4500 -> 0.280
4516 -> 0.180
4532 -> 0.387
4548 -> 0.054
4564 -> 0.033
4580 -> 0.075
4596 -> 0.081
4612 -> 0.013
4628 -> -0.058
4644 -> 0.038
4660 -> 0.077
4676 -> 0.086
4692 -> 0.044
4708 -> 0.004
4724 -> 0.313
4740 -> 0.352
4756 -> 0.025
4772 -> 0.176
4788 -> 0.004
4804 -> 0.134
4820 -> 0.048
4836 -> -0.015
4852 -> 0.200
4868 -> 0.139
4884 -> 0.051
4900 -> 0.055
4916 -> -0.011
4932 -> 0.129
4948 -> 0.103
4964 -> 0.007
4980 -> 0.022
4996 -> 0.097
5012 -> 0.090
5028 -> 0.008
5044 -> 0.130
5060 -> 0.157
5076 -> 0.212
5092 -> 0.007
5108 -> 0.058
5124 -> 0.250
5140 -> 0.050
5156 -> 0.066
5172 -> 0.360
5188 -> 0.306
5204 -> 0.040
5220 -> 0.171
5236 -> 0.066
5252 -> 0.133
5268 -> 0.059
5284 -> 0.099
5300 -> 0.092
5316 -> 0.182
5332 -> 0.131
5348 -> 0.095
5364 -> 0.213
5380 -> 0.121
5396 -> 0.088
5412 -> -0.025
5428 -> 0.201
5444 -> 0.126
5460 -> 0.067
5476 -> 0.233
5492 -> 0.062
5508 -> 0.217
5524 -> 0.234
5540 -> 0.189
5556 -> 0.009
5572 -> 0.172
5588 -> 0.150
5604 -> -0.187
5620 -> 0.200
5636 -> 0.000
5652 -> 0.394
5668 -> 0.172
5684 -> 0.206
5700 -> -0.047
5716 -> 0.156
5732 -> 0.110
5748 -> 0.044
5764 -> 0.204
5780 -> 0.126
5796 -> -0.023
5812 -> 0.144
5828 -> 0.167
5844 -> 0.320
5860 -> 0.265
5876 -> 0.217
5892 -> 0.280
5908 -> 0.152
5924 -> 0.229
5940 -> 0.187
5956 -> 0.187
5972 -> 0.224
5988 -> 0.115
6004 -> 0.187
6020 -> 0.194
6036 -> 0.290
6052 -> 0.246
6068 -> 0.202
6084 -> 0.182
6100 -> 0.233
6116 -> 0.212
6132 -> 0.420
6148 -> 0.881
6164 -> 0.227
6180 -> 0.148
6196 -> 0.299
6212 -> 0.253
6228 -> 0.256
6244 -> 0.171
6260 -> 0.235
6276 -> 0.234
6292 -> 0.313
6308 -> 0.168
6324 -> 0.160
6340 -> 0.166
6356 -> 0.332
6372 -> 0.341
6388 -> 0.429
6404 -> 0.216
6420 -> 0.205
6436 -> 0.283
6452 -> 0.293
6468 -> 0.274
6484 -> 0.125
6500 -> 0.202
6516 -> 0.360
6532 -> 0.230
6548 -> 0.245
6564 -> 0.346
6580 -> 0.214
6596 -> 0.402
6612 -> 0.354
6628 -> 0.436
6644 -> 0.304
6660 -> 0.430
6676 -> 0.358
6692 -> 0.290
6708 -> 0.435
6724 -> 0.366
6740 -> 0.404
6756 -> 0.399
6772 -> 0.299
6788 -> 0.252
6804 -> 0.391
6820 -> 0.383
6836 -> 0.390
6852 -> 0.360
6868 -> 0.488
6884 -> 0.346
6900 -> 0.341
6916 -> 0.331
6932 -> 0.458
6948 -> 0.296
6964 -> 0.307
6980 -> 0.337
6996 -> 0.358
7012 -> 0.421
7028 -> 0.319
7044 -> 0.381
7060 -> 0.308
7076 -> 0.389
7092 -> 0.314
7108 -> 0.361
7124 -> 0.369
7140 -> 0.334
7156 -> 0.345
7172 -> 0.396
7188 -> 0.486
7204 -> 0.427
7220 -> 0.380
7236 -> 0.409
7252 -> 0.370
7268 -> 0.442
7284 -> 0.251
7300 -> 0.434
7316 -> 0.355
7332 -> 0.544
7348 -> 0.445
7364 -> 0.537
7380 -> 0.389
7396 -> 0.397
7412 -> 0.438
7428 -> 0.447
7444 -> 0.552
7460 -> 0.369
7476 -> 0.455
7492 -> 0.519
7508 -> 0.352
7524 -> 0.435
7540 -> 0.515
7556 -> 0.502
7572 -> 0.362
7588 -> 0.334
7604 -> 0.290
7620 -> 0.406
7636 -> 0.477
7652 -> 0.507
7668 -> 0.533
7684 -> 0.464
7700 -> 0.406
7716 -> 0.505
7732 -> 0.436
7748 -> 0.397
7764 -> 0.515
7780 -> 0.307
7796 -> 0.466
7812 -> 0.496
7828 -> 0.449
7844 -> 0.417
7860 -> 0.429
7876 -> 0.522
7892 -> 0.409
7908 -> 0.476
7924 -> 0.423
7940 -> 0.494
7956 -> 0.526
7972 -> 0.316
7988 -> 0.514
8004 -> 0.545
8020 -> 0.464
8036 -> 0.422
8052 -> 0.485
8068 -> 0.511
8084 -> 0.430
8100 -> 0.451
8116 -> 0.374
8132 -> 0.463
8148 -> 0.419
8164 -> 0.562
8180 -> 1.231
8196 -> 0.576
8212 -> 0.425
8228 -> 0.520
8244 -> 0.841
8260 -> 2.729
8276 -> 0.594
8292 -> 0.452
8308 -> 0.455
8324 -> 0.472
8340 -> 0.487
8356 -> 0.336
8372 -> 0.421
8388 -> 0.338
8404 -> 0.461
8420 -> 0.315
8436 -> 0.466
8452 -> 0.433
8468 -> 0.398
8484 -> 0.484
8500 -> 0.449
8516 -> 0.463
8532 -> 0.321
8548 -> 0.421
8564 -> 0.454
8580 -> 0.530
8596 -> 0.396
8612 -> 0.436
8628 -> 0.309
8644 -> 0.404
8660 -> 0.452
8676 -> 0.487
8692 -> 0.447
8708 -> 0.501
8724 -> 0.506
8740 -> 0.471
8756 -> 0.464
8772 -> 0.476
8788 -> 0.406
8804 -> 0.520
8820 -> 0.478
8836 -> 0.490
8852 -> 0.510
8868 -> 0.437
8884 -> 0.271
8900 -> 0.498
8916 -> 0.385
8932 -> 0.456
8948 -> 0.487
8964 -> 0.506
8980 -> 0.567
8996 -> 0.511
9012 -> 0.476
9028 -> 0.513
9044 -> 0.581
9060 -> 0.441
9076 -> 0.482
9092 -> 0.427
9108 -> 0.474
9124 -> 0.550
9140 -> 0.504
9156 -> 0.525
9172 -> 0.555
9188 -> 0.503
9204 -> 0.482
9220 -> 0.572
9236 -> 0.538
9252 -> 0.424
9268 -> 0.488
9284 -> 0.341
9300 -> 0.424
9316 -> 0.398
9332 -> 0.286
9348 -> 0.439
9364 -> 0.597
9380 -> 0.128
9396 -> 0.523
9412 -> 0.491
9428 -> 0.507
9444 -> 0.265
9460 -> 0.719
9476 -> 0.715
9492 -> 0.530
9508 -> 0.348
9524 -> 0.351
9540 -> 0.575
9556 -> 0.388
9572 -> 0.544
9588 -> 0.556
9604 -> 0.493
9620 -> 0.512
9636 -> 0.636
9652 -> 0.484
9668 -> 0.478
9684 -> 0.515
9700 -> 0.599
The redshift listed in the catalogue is 0.65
